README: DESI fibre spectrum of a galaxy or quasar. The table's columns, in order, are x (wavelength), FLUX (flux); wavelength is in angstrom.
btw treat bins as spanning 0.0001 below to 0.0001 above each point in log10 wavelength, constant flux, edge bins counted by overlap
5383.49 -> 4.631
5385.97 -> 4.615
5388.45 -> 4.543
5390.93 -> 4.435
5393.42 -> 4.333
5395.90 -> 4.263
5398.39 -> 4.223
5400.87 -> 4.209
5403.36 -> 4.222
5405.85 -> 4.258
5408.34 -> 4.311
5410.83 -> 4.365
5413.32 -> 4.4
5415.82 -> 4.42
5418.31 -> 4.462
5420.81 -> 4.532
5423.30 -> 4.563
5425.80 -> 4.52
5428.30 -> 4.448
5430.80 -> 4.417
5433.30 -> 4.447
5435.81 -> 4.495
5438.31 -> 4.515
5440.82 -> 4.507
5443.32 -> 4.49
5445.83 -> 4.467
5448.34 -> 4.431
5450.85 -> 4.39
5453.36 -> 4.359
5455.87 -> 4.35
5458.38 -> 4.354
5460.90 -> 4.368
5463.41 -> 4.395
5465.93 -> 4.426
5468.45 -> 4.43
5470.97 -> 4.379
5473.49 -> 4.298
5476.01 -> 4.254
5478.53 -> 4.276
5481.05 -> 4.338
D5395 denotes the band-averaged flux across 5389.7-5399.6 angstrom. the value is 4.31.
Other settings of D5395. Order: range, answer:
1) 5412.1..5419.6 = 4.42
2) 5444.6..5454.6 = 4.41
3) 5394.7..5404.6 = 4.23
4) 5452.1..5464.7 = 4.37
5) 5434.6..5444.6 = 4.5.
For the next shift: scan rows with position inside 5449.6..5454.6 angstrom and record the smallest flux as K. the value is 4.359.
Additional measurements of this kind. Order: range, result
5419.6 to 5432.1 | 4.417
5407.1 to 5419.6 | 4.311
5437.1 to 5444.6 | 4.49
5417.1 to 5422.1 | 4.462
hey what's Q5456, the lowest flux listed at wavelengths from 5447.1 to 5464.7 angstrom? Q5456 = 4.35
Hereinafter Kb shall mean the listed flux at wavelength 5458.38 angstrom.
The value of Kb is 4.354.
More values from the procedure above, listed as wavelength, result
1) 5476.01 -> 4.254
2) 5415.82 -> 4.42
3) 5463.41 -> 4.395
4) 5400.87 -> 4.209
